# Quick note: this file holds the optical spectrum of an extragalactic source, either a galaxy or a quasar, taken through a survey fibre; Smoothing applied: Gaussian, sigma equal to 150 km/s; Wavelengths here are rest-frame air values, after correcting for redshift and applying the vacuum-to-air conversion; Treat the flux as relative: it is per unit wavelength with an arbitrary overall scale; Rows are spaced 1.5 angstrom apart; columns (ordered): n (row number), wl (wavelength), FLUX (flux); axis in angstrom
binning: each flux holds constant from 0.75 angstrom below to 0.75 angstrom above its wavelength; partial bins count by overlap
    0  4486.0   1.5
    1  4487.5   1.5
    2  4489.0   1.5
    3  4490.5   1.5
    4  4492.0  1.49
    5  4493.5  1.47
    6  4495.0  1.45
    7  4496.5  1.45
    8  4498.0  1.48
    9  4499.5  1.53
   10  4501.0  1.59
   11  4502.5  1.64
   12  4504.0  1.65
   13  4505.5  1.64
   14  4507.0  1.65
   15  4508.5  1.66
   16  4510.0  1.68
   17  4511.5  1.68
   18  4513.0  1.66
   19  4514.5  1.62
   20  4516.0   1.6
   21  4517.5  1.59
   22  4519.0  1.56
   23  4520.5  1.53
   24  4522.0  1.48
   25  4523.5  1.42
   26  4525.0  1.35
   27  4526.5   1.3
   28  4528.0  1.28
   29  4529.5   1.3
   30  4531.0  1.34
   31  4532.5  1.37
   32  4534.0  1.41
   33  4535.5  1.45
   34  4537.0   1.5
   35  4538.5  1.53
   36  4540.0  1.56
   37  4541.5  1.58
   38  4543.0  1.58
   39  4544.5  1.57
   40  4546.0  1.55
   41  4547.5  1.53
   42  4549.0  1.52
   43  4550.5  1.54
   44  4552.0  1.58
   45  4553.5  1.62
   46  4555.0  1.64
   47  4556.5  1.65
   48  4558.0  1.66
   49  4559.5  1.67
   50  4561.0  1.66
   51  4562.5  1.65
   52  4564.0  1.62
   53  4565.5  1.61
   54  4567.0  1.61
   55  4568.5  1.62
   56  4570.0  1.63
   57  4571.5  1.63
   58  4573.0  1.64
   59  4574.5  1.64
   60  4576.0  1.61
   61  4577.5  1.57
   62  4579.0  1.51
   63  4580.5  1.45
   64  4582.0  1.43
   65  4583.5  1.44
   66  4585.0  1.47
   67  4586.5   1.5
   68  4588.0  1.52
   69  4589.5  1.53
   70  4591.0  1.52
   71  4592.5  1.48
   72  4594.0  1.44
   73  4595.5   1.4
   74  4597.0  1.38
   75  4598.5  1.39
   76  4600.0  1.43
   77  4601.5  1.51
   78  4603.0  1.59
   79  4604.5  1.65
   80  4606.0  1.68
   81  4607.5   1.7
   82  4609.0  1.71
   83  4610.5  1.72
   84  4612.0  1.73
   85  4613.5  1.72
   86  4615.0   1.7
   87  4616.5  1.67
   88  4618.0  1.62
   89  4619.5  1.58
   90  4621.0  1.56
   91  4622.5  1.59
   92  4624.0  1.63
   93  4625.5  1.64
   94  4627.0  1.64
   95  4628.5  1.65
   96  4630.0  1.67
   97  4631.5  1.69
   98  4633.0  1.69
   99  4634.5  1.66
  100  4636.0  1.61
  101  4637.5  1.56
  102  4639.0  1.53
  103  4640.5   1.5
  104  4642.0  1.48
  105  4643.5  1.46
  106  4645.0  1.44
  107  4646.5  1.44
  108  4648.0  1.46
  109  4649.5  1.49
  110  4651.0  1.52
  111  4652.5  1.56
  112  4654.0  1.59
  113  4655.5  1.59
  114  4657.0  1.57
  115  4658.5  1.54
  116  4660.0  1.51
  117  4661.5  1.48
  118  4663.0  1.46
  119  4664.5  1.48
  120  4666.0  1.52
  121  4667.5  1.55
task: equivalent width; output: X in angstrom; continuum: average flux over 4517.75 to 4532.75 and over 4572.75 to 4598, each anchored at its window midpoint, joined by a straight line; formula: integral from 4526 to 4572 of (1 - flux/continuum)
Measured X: -3.24 angstrom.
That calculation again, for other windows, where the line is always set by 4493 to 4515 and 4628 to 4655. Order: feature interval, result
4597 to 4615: -0.6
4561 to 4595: 0.4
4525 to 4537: 1.7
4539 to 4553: 0.2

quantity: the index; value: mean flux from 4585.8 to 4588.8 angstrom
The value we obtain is 1.51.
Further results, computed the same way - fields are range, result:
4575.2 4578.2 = 1.59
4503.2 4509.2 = 1.65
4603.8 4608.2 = 1.68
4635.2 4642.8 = 1.54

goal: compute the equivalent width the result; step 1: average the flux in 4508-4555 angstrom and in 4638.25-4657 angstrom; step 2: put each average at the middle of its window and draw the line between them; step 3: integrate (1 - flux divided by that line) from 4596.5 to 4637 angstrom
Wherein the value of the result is -3.1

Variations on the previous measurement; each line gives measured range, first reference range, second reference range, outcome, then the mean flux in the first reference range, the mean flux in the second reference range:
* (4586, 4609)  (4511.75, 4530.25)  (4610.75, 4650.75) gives 0.6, 1.48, 1.59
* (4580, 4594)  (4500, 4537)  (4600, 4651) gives 0.8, 1.52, 1.6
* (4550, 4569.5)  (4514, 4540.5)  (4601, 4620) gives -1.2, 1.45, 1.66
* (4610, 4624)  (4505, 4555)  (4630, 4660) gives -1.0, 1.52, 1.55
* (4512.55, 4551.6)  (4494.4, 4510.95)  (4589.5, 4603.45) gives 1.5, 1.59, 1.46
